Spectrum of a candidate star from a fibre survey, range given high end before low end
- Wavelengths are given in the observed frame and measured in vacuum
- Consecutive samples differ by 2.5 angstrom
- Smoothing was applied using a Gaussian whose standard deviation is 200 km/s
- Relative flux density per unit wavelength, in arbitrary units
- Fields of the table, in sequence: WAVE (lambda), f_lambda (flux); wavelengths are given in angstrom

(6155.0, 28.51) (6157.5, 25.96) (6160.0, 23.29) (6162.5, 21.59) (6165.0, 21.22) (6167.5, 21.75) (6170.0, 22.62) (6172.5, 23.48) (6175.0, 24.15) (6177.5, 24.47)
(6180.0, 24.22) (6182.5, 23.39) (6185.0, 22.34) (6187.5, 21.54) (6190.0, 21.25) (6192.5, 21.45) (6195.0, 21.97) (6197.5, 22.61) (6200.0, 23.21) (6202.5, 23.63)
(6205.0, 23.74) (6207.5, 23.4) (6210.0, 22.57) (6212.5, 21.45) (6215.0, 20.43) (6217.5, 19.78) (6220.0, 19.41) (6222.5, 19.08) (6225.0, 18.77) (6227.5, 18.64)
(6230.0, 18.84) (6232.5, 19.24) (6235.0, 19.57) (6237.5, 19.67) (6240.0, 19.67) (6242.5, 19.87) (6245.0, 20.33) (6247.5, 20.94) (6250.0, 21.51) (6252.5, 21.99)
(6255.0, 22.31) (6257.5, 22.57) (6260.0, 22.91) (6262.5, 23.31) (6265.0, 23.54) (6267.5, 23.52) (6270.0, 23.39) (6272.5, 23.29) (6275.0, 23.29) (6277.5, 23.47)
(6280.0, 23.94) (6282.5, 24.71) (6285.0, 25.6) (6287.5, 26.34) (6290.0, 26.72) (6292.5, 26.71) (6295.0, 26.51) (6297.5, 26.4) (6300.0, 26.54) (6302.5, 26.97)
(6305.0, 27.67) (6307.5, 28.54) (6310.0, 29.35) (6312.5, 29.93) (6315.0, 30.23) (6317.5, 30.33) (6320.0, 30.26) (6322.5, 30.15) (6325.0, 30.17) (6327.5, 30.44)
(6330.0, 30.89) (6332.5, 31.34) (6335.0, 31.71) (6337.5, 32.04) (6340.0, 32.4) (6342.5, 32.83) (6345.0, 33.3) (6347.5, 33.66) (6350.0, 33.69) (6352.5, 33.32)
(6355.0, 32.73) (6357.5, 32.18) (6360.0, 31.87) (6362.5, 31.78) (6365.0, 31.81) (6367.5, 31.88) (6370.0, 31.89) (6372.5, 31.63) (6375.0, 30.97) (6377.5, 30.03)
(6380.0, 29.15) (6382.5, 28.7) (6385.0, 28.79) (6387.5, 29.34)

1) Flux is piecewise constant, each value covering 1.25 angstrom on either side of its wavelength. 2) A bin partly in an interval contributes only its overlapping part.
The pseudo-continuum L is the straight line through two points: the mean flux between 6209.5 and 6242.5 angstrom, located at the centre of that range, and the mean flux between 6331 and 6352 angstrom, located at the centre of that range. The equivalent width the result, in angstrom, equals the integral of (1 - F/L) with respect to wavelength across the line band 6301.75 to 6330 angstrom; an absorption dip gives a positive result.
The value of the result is 0.2 angstrom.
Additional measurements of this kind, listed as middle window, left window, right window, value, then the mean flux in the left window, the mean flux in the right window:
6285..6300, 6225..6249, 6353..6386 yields -1.3 angstrom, 19.6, 31.1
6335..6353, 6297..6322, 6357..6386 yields -1.8 angstrom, 28.7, 30.9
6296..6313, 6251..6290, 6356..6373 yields -0.7 angstrom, 23.7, 31.9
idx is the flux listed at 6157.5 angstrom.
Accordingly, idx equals 25.96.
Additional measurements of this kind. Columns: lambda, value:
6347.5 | 33.66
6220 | 19.41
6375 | 30.97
